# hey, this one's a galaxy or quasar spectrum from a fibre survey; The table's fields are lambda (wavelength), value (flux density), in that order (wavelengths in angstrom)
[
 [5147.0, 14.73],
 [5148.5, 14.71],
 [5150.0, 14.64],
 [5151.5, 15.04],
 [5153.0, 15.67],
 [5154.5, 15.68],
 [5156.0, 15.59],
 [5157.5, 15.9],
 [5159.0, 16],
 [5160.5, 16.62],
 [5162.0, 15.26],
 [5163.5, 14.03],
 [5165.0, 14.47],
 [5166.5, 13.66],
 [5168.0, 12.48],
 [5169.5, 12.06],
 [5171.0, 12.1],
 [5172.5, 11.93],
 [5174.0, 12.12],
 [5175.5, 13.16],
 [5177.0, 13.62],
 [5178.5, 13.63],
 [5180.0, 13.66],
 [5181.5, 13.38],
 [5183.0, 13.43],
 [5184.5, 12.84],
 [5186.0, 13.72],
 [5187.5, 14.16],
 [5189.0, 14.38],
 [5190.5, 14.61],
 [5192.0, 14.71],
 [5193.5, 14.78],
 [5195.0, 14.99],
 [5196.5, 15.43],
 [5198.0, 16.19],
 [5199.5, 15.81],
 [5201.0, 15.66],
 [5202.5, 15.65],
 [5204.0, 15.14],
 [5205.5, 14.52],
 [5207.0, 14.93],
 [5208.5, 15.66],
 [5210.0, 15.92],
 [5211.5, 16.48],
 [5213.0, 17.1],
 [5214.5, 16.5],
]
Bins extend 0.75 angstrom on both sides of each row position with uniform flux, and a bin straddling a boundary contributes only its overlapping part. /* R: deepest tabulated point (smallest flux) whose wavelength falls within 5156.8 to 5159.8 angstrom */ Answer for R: 15.9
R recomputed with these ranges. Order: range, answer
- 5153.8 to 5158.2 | 15.59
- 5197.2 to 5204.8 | 15.14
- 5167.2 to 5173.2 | 11.93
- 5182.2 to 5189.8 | 12.84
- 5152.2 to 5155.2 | 15.67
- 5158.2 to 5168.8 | 12.48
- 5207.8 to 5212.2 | 15.66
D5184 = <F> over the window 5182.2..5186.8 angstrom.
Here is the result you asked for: 13.3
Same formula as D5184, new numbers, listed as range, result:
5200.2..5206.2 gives 15.3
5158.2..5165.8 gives 15.3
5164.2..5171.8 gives 13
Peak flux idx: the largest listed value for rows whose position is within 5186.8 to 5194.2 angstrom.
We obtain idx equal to 14.78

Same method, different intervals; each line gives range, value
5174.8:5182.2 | 13.66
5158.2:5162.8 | 16.62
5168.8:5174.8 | 12.12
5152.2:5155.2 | 15.68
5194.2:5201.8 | 16.19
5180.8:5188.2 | 14.16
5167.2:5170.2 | 12.48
